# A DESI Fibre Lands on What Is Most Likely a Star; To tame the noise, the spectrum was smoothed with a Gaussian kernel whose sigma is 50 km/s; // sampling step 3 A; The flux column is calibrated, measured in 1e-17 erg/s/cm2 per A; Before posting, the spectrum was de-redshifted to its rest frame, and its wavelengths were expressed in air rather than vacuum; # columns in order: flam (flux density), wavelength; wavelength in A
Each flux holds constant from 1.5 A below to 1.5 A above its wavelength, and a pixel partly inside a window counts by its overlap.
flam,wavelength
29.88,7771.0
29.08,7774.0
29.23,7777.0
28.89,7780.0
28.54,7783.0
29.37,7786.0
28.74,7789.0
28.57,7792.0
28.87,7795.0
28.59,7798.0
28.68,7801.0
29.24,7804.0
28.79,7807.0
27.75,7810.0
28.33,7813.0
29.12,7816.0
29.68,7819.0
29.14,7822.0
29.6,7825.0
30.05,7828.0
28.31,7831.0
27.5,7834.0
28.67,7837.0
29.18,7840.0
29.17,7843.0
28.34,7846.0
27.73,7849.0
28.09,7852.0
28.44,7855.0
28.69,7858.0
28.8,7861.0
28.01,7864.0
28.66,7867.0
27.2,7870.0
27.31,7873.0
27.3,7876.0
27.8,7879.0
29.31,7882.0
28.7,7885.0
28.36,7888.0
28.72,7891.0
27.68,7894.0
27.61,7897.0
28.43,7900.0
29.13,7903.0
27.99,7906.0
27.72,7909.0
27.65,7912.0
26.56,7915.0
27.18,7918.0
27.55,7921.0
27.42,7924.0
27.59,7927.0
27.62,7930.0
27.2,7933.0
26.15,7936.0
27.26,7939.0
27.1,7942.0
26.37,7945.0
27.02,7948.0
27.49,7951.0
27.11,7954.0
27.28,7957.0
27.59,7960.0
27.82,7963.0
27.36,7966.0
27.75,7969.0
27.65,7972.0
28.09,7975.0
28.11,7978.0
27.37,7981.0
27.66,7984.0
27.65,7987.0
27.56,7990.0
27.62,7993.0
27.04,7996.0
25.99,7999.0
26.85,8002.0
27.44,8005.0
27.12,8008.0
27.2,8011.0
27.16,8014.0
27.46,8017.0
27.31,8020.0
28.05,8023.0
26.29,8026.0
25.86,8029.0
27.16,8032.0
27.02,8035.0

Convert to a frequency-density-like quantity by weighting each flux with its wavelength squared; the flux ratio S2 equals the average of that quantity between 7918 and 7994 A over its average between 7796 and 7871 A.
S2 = 0.99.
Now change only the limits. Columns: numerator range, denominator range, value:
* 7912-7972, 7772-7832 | 0.98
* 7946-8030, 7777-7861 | 0.99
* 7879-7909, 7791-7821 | 1.01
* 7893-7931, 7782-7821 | 0.99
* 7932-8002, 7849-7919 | 0.99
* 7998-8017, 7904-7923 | 1.01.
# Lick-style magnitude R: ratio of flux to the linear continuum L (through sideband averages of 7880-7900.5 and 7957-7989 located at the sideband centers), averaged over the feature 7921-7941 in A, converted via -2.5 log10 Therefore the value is 0.03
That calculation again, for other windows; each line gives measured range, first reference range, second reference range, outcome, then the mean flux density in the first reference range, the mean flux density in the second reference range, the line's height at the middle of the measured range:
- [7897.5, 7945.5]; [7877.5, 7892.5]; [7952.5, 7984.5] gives 0.03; 28.6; 27.6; 28.2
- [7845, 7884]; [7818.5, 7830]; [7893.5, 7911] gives 0.03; 29.6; 28.1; 28.8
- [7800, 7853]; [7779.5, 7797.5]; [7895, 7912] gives -0.01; 28.8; 28.1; 28.6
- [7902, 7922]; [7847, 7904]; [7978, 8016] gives 0.01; 28.2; 27.3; 27.9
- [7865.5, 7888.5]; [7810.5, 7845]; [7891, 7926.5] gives 0.01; 28.9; 27.8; 28.2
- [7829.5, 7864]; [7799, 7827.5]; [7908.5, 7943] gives 0.00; 29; 27.2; 28.4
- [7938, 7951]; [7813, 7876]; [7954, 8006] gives 0.03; 28.5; 27.5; 27.7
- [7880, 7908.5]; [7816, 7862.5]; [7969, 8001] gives 0.00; 28.8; 27.5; 28.3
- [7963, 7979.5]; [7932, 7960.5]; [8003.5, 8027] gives -0.03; 27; 27.3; 27.1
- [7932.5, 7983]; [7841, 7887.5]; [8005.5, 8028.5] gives 0.01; 28.2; 27.2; 27.6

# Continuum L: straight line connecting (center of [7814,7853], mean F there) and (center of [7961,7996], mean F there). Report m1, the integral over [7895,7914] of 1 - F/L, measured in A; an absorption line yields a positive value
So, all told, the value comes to 0.1 A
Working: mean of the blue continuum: 28.8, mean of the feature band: 28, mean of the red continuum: 27.7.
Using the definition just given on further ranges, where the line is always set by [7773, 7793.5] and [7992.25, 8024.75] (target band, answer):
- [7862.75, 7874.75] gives 0.2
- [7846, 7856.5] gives 0.1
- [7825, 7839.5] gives -0.1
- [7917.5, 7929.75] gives 0.2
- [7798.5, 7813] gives 0.1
